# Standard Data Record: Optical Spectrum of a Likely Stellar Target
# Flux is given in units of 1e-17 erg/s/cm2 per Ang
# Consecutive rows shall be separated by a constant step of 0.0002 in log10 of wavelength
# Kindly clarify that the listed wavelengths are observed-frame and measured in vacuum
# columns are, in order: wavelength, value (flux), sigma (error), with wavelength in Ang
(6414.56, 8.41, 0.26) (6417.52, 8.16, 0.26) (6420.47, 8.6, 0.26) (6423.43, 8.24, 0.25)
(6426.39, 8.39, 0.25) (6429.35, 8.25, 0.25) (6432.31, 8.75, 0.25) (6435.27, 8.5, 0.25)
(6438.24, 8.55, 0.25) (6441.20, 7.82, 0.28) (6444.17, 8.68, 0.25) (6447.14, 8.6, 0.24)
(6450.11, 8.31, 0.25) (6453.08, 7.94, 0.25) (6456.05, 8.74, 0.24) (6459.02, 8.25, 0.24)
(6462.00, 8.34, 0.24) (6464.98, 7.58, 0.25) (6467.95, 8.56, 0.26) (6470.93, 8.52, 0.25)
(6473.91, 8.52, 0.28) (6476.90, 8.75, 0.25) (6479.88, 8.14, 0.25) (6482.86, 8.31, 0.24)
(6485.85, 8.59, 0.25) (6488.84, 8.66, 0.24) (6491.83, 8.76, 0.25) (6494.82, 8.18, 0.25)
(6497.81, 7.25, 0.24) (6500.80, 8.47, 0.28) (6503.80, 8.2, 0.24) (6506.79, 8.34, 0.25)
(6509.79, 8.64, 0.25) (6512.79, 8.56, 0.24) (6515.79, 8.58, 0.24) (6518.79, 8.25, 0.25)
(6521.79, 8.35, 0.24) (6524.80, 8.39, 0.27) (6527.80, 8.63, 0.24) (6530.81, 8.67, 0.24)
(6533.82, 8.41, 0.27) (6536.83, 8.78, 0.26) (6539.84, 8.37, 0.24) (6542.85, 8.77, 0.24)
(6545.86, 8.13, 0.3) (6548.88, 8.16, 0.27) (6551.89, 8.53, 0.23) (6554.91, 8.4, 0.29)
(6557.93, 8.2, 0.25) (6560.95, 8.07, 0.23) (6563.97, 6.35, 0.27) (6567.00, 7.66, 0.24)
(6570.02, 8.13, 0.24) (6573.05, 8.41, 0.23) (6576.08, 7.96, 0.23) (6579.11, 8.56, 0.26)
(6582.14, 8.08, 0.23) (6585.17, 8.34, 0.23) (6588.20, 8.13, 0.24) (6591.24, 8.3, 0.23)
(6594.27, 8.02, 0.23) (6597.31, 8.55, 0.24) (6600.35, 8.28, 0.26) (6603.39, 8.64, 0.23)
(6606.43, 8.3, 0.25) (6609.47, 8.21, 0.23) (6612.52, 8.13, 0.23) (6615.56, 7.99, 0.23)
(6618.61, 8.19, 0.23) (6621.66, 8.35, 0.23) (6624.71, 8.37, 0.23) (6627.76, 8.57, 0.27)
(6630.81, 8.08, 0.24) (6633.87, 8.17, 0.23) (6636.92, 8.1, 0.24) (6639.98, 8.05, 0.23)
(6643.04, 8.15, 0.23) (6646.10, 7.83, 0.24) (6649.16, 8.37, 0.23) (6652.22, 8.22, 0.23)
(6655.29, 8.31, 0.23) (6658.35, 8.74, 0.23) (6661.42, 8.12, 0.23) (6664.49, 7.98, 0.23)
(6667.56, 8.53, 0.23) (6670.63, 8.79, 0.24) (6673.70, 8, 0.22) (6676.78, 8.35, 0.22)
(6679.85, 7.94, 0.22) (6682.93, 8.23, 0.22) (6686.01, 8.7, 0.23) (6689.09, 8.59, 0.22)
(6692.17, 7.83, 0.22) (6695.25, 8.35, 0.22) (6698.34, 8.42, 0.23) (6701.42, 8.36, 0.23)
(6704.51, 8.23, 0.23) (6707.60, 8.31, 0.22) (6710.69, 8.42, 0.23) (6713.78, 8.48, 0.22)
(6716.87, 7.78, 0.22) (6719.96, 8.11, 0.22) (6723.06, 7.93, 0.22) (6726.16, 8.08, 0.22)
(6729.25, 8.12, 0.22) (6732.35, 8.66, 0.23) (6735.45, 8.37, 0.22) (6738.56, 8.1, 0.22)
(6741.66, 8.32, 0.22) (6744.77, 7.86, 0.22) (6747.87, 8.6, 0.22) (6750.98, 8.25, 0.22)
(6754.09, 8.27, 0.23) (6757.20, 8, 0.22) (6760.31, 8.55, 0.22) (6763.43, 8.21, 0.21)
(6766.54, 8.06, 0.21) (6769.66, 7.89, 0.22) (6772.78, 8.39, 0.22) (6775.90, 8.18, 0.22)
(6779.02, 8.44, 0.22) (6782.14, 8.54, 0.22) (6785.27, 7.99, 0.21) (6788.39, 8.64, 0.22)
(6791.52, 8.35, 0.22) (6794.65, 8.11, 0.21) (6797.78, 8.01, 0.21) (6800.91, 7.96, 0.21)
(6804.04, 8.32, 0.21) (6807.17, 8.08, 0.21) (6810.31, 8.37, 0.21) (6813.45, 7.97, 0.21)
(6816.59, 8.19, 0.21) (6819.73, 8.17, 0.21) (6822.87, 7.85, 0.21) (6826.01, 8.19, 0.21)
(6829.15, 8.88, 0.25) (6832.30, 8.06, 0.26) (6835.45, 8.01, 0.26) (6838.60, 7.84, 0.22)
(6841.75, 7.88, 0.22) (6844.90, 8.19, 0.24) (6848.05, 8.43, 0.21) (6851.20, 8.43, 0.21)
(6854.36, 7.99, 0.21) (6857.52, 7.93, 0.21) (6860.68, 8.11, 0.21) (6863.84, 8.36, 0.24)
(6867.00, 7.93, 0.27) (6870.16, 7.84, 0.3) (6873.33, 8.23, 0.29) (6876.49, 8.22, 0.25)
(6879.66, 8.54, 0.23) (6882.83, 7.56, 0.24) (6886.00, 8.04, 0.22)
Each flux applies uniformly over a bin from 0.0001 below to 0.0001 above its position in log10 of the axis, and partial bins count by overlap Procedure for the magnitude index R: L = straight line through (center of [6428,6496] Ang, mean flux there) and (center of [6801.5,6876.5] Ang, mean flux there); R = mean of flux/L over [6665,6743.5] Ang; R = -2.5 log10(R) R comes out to -0.01 mag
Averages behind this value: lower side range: 8.41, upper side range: 8.14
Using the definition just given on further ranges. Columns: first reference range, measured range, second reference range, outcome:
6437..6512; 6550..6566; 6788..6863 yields 0.05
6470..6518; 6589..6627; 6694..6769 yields 0.01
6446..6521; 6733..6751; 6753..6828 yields -0.01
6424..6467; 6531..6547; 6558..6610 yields -0.04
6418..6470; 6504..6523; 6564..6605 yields -0.02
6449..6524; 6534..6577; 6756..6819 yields 0.02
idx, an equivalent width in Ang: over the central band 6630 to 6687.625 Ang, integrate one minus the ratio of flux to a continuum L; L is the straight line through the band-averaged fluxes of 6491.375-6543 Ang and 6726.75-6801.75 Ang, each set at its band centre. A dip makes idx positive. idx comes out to 0.5 Ang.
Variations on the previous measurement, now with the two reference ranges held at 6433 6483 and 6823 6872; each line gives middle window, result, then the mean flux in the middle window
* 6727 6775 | -0.3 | 8.24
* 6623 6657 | 0.2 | 8.21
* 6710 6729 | 0.2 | 8.12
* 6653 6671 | -0.3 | 8.38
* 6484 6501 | 0.1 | 8.31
